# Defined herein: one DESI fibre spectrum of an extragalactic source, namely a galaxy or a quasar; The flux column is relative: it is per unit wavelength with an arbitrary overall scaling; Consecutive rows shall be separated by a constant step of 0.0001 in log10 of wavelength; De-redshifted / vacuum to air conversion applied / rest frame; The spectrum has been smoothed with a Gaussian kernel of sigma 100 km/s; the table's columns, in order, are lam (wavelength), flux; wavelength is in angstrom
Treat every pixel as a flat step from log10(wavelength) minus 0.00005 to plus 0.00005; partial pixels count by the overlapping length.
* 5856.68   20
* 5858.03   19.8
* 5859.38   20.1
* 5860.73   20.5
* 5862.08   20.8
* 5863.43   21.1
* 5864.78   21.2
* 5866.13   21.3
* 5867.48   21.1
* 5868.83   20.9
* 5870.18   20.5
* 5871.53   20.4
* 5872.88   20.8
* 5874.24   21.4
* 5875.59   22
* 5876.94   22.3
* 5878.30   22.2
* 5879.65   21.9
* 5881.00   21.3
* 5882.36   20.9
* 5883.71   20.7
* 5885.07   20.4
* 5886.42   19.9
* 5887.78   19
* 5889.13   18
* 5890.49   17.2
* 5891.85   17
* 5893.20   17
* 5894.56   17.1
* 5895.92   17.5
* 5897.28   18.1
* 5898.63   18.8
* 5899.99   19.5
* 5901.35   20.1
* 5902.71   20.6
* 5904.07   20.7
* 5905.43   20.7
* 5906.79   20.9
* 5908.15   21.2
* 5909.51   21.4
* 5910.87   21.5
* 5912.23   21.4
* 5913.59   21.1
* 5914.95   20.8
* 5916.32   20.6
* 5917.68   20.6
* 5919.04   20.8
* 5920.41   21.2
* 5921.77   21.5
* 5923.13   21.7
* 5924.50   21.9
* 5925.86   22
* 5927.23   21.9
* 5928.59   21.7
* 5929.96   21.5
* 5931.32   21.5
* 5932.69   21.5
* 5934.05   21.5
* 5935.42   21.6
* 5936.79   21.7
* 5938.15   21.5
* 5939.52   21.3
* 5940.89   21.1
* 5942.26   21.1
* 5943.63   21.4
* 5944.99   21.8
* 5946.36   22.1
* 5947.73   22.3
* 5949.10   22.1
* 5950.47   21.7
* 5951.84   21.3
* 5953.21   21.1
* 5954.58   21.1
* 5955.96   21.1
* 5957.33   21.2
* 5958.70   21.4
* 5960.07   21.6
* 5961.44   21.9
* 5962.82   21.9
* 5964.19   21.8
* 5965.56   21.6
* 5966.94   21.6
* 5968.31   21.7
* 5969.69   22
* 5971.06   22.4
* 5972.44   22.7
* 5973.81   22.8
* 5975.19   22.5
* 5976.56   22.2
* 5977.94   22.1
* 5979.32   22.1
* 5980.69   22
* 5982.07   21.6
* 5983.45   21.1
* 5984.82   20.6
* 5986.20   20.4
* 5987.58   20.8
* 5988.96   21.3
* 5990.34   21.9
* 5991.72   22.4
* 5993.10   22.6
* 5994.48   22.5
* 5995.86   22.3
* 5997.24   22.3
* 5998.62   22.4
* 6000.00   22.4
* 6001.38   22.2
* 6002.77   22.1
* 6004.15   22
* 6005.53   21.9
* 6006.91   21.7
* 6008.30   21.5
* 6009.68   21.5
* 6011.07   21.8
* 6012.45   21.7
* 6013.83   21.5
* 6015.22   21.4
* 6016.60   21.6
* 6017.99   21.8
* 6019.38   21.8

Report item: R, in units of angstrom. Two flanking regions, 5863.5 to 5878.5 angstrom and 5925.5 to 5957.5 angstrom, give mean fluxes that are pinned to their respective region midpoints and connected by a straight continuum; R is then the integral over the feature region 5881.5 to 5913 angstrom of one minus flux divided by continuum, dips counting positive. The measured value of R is 2.6 angstrom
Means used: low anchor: 21.2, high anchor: 21.5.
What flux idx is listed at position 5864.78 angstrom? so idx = 21.2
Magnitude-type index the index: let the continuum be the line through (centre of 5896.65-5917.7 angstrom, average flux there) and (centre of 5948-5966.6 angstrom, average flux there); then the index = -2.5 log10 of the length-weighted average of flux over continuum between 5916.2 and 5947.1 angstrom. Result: -0.02 mag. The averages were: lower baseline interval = 20.5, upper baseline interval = 21.5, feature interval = 21.5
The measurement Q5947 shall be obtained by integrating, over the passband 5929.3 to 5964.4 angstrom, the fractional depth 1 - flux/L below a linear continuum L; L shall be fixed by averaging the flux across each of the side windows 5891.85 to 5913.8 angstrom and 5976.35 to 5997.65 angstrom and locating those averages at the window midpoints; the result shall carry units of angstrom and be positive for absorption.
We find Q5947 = -1.3 angstrom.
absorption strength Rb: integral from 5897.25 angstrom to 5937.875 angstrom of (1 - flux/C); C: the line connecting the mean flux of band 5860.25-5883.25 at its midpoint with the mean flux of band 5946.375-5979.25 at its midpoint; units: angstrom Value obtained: 0.9 angstrom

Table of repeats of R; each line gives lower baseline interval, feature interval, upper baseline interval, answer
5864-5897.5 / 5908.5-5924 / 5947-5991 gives -0.34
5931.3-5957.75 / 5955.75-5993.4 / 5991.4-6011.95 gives 0.09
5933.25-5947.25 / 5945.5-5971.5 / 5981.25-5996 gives -0.16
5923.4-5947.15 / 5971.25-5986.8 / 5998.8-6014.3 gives -0.06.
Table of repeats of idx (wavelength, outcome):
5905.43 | 20.7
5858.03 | 19.8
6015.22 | 21.4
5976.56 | 22.2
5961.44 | 21.9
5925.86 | 22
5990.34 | 21.9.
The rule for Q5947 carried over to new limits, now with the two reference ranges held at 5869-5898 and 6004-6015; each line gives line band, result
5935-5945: -0.37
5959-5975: -0.73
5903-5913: -0.46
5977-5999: -0.43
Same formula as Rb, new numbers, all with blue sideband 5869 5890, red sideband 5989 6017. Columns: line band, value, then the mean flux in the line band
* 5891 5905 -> 1.52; 18.7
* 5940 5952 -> -0.14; 21.7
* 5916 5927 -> -0.09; 21.3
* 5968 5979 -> -0.32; 22.3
